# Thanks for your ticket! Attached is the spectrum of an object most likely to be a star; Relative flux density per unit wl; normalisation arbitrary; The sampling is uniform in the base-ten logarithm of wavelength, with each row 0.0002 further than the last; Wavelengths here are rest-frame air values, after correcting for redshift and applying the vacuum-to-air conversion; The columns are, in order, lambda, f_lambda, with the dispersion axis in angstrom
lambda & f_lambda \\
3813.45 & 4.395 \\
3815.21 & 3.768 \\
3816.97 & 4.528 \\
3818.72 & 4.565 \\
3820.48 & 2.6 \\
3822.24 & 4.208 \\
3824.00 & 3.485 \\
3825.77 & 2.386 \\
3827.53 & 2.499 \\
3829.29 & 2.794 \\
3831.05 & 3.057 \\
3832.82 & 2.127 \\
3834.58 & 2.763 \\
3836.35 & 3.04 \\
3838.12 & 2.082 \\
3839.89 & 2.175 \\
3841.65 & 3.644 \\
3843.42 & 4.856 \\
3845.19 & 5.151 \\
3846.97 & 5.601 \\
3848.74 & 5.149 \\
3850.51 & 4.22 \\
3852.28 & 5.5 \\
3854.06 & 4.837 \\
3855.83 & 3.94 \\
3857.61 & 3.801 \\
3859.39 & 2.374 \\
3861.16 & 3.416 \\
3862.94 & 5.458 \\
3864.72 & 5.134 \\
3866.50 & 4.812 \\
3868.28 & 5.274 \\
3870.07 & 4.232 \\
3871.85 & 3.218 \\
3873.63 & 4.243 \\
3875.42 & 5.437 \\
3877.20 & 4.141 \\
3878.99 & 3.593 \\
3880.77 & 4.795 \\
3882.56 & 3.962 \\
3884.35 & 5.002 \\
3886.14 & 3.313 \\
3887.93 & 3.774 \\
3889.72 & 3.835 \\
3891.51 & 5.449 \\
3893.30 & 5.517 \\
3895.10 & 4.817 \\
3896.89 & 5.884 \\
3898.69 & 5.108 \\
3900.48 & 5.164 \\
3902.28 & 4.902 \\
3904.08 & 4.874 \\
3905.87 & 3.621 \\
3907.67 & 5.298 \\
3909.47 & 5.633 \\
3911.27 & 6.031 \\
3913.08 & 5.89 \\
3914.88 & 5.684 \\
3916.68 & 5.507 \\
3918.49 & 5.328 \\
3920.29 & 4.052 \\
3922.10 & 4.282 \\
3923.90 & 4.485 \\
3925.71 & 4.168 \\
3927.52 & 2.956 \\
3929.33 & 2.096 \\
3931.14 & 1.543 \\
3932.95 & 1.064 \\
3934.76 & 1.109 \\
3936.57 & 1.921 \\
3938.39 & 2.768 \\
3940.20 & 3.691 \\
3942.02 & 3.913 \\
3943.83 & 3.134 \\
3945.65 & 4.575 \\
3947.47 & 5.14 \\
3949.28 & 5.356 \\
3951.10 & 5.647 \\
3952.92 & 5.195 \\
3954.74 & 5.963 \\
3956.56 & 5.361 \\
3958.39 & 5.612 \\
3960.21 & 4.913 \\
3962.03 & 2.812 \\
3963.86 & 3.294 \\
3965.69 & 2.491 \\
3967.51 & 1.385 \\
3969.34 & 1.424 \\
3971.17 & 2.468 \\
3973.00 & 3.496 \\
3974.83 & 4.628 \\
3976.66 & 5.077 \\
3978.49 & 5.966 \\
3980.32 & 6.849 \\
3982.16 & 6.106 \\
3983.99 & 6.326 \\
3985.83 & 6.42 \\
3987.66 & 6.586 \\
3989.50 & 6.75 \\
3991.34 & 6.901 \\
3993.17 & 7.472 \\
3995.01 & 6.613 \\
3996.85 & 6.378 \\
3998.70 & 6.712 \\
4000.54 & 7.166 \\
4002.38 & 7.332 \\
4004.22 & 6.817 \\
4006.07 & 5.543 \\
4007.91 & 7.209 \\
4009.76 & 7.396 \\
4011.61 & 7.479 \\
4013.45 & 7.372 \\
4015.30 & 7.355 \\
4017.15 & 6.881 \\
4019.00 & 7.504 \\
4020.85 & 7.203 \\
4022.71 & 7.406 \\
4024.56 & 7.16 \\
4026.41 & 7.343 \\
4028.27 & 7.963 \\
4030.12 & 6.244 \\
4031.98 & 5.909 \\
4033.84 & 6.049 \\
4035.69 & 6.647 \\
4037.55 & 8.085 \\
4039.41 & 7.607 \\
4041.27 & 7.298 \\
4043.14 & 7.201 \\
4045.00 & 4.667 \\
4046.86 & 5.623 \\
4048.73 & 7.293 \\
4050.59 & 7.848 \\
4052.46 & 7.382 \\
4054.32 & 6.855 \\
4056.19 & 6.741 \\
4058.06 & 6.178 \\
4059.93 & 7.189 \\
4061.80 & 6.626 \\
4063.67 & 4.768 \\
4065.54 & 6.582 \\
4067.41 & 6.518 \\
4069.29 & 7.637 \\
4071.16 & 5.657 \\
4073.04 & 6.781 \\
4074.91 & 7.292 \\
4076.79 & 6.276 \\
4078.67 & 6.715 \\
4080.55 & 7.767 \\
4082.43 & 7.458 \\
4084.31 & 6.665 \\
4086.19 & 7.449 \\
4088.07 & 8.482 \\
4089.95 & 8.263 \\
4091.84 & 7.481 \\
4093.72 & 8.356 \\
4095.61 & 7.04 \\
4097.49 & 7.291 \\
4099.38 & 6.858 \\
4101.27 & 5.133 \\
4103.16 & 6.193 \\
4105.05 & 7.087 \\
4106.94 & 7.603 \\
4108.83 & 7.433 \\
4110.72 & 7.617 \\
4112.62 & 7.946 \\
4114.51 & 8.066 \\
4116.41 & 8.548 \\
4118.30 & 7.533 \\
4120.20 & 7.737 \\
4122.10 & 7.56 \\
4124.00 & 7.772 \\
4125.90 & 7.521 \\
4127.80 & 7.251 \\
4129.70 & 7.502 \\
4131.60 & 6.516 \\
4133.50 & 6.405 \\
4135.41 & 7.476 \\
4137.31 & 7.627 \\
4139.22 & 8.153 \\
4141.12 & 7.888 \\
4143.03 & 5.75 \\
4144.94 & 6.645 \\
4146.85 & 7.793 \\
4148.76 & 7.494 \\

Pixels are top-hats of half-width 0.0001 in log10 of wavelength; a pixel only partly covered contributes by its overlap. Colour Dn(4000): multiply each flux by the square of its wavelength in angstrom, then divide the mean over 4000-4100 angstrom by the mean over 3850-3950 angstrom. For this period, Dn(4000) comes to 1.77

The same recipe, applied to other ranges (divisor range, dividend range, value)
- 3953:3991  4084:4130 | 1.68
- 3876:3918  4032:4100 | 1.55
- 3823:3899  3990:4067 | 1.83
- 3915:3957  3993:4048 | 1.85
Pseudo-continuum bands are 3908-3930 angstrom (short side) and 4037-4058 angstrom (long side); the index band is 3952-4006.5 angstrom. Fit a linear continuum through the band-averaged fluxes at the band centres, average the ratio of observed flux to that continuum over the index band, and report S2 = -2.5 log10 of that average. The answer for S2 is 0.09 mag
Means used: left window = 4.72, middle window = 5.34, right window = 6.91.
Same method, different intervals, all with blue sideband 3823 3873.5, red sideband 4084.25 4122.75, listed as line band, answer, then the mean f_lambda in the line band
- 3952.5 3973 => 0.42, 3.67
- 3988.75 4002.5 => -0.16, 6.89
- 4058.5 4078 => 0.07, 6.53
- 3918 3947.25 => 0.49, 3.21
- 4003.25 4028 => -0.15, 7.15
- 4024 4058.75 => -0.04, 6.85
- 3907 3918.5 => -0.19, 5.65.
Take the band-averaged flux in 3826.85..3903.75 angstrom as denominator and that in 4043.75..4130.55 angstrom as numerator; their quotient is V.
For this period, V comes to 1.7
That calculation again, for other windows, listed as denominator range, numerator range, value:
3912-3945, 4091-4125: 2.09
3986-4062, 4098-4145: 1.05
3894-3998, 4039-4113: 1.51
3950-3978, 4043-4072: 1.62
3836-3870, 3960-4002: 1.22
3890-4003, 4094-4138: 1.54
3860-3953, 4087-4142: 1.73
